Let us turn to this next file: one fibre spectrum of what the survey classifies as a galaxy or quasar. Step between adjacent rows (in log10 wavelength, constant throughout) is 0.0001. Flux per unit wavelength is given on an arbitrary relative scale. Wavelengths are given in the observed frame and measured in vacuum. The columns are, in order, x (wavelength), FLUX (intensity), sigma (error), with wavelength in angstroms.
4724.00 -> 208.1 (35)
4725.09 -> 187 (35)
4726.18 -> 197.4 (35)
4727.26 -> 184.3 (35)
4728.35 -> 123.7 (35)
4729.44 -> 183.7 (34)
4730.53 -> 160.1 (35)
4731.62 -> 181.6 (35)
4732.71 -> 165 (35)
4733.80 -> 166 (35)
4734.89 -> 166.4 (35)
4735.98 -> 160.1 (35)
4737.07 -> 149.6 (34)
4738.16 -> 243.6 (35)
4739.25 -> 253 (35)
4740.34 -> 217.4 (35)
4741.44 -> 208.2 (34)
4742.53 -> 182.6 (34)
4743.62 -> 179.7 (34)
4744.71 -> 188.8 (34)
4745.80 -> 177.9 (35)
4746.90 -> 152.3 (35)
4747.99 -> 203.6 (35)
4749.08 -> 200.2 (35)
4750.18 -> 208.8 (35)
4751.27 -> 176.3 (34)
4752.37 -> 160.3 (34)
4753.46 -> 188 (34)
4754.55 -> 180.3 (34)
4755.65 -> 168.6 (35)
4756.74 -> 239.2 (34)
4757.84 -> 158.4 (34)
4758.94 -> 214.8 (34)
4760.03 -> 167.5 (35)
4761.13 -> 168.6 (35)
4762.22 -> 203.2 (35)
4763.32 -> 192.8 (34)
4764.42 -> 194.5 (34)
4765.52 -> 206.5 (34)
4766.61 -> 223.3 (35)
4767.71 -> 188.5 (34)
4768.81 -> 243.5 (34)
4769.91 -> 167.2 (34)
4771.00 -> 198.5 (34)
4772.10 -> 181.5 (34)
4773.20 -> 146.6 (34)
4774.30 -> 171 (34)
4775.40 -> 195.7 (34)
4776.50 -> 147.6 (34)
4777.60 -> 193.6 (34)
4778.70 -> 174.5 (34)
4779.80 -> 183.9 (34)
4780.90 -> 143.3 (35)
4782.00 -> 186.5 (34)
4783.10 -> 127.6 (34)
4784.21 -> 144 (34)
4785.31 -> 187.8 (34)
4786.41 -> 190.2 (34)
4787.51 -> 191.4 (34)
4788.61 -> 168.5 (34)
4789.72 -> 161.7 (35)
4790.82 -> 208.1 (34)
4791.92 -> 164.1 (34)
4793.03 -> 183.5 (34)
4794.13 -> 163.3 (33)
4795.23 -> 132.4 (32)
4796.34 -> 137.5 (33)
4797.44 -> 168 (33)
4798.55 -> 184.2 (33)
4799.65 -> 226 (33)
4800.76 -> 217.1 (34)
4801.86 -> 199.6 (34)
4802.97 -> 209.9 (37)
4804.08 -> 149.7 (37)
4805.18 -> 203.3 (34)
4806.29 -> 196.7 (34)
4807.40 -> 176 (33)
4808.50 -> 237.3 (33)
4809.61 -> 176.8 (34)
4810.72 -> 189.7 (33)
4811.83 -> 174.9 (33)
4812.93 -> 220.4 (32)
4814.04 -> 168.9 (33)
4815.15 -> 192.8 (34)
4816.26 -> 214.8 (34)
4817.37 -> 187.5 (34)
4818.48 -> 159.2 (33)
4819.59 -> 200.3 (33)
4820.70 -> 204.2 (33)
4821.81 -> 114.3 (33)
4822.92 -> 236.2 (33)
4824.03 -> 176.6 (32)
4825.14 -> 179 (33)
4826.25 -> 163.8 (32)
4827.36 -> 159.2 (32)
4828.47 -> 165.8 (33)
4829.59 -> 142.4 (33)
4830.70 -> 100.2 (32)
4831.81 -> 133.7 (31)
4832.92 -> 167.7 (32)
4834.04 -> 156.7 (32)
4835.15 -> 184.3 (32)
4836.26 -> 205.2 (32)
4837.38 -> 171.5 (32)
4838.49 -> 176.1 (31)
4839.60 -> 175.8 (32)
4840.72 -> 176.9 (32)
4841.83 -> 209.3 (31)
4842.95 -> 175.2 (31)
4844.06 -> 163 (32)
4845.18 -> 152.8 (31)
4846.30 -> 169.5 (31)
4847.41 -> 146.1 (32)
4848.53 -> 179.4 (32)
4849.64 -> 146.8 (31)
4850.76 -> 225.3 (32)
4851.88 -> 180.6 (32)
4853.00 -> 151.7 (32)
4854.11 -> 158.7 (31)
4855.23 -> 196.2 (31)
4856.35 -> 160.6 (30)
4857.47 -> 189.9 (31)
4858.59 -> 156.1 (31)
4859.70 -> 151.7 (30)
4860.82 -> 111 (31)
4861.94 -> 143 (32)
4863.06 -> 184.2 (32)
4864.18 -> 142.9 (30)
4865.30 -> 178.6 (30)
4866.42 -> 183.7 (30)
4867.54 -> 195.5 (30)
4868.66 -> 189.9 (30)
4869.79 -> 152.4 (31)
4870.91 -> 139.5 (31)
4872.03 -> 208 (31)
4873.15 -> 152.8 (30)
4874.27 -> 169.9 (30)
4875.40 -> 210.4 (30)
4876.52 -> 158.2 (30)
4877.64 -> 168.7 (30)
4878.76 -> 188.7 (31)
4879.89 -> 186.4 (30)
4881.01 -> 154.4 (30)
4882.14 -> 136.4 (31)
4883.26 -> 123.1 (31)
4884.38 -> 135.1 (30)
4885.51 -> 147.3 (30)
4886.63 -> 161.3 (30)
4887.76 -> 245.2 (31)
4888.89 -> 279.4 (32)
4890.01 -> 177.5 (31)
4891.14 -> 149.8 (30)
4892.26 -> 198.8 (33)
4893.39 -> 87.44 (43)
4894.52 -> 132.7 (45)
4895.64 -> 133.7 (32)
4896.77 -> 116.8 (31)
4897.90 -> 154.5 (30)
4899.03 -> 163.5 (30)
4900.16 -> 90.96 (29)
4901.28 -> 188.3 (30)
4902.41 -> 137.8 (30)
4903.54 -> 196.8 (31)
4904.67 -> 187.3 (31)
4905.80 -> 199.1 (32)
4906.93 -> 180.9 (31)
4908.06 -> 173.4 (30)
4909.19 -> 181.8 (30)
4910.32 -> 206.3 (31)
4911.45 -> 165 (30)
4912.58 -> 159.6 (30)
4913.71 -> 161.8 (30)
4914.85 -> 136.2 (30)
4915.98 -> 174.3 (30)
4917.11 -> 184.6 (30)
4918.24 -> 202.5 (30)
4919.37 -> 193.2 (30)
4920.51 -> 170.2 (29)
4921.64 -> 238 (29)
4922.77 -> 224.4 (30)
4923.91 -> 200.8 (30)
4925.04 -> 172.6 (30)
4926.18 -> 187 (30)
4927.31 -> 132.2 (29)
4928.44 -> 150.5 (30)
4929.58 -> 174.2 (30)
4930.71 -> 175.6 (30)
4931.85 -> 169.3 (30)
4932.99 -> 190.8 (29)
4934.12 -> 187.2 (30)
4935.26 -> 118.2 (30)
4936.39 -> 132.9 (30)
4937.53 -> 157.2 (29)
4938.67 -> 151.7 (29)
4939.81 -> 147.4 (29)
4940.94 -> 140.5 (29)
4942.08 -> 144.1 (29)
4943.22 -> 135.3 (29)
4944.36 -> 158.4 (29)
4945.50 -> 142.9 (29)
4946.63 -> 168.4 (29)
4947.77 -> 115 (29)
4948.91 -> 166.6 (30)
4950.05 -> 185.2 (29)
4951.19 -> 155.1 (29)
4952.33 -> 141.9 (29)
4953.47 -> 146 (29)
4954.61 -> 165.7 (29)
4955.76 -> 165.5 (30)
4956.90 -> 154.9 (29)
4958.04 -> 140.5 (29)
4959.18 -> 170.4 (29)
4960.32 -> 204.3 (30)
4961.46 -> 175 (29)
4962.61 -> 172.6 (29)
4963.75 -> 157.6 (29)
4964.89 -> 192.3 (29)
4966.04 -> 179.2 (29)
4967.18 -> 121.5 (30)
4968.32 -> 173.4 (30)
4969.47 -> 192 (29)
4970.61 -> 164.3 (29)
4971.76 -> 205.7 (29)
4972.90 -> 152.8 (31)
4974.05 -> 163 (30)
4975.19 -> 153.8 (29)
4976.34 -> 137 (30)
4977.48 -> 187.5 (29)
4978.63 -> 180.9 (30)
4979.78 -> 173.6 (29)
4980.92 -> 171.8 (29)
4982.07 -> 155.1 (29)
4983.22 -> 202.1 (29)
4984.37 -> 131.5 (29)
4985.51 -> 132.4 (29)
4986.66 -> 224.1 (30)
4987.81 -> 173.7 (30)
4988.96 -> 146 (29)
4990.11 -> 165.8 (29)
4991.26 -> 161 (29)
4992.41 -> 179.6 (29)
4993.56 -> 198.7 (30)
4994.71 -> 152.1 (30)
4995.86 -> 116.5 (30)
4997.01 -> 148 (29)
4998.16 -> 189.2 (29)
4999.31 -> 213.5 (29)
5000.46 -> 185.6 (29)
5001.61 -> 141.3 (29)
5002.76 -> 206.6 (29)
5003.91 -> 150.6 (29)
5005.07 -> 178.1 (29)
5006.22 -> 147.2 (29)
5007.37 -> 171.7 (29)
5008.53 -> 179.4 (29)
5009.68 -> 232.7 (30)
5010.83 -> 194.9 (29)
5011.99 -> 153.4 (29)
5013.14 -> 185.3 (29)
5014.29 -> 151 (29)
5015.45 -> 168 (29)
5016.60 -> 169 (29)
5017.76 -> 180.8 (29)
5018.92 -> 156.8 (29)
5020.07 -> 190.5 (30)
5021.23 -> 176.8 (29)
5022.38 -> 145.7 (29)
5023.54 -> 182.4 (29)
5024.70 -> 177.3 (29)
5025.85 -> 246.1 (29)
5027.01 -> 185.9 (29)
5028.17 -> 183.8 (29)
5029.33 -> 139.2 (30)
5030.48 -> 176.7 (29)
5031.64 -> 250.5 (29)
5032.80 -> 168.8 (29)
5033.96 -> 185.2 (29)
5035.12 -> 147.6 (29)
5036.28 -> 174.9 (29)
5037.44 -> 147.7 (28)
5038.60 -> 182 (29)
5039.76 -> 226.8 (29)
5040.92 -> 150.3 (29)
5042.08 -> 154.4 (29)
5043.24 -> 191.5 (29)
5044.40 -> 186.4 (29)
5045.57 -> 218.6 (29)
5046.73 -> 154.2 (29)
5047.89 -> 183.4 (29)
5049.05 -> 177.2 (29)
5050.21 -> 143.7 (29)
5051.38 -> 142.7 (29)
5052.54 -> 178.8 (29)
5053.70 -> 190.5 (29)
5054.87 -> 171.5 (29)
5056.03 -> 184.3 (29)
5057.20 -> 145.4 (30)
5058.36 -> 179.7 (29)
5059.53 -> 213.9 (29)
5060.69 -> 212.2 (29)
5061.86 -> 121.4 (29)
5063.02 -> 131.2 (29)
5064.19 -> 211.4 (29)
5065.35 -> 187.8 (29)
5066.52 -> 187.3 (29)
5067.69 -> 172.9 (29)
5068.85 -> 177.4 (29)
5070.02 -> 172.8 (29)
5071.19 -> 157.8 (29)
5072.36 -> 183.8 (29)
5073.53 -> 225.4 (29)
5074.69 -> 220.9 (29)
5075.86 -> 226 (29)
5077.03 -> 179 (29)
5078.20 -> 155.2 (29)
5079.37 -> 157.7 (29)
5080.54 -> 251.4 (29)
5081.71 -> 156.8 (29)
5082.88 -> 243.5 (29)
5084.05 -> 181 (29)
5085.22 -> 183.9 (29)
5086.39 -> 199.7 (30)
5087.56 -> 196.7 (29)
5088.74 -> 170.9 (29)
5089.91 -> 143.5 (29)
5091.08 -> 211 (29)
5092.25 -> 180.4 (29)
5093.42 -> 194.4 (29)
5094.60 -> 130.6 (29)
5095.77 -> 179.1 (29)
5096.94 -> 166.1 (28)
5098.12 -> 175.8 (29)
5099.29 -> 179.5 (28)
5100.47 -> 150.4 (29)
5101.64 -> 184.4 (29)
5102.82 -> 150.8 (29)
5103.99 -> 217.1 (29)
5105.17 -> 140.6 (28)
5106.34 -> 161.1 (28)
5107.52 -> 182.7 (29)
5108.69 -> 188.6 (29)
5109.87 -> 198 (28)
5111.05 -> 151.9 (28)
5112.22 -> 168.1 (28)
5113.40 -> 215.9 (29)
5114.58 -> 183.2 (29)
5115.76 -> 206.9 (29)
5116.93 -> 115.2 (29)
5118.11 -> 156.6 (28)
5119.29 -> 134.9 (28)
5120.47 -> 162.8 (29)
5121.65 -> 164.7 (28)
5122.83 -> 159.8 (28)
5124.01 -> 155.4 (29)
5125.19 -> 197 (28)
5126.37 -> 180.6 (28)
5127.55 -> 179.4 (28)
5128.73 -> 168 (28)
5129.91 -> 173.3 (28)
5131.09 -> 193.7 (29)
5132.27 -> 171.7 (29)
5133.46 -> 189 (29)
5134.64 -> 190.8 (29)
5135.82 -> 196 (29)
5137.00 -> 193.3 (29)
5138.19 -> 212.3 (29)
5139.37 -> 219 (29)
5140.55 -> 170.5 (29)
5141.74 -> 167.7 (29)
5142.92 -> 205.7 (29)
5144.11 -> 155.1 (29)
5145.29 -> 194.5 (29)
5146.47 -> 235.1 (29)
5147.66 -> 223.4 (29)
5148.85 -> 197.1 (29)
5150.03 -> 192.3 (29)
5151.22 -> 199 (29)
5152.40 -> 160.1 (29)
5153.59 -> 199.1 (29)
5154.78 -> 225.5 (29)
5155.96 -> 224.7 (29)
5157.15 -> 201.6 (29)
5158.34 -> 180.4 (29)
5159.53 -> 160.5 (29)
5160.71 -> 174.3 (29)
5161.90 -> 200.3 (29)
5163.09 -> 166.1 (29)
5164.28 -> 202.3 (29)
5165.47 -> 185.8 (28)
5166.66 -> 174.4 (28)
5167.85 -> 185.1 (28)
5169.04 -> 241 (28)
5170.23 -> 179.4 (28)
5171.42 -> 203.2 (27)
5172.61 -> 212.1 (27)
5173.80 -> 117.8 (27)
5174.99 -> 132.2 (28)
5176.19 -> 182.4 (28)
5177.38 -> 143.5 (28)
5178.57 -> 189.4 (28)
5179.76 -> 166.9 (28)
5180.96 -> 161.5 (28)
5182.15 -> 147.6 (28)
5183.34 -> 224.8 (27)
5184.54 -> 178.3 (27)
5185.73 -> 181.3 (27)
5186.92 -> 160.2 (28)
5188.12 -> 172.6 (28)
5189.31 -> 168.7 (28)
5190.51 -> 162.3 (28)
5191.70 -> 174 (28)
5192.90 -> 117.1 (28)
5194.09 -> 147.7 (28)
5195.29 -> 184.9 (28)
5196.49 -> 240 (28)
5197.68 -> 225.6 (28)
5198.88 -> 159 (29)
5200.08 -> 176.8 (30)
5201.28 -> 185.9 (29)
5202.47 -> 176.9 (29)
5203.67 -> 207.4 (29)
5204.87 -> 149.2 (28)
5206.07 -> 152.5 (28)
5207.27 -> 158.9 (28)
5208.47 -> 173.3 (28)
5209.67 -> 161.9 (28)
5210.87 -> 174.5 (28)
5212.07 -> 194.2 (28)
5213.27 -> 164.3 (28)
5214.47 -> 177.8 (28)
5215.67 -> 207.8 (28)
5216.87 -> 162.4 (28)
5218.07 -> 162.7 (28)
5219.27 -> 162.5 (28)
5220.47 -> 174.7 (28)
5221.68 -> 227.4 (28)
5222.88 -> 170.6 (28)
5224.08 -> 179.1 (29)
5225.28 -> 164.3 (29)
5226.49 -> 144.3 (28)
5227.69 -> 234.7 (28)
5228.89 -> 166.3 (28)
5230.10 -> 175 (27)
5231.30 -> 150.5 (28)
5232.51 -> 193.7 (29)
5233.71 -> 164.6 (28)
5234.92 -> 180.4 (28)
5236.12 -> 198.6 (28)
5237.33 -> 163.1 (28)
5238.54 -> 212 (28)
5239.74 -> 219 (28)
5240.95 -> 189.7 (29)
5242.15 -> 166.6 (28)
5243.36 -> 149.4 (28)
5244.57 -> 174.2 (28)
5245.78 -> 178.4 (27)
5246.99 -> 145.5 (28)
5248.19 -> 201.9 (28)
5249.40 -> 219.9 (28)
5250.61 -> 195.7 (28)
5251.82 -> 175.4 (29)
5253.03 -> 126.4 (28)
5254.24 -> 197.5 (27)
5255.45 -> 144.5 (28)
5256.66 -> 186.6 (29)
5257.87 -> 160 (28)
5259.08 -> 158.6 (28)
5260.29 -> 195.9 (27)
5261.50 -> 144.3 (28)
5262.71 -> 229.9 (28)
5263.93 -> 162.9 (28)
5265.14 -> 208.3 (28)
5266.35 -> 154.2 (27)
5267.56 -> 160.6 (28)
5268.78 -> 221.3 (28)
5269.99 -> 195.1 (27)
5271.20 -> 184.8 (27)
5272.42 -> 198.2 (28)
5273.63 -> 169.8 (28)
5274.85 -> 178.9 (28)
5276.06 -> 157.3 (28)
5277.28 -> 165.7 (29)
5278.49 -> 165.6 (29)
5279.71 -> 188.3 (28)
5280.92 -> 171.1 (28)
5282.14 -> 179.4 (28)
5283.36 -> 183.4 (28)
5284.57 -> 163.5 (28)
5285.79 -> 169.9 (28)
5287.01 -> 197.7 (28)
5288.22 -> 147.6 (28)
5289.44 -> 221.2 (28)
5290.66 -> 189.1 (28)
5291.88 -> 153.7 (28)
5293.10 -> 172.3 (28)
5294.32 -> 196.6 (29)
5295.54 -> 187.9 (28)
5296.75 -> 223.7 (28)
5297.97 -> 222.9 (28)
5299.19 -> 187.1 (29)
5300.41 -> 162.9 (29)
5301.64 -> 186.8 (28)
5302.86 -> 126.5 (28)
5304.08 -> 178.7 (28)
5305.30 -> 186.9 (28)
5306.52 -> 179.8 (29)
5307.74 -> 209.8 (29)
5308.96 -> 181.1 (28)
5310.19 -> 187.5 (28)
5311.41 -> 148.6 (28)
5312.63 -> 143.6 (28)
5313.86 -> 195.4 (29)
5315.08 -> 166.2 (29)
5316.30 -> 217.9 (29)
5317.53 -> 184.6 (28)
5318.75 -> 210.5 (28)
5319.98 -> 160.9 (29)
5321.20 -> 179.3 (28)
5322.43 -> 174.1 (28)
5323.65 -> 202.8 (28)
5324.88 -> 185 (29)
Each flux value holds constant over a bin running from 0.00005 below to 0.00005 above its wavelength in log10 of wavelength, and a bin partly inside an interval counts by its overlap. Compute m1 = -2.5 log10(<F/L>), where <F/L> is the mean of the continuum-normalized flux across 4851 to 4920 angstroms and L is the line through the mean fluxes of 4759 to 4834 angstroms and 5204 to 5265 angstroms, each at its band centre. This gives 0.07 mag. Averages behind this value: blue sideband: 180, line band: 168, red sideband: 177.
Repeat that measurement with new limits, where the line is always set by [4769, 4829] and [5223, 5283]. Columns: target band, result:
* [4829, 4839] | 0.13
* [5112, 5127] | 0.06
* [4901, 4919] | 0.01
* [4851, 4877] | 0.07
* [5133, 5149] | -0.10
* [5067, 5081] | -0.06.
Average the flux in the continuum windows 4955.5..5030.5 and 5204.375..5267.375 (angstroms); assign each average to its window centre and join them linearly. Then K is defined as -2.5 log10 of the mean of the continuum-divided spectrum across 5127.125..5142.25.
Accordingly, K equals -0.07 mag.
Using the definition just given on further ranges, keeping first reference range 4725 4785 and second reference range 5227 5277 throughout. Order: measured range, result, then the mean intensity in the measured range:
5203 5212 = 0.066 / 170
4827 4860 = 0.092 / 168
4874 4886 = 0.132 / 162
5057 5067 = 0.021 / 178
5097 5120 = 0.059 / 171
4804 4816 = -0.053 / 192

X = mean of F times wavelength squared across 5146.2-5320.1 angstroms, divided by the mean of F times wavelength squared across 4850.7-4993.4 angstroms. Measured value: 1.22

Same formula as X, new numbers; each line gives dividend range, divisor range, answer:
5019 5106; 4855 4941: 1.14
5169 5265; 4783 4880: 1.18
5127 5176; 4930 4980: 1.26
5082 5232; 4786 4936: 1.17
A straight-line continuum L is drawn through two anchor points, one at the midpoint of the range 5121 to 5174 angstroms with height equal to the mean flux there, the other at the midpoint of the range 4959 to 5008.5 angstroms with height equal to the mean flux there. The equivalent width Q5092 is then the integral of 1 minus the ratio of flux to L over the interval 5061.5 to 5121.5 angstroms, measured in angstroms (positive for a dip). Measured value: 1.4 angstroms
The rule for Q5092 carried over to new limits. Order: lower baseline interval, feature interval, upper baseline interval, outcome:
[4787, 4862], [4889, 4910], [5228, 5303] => 1.7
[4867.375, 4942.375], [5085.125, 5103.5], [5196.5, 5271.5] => 0.0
